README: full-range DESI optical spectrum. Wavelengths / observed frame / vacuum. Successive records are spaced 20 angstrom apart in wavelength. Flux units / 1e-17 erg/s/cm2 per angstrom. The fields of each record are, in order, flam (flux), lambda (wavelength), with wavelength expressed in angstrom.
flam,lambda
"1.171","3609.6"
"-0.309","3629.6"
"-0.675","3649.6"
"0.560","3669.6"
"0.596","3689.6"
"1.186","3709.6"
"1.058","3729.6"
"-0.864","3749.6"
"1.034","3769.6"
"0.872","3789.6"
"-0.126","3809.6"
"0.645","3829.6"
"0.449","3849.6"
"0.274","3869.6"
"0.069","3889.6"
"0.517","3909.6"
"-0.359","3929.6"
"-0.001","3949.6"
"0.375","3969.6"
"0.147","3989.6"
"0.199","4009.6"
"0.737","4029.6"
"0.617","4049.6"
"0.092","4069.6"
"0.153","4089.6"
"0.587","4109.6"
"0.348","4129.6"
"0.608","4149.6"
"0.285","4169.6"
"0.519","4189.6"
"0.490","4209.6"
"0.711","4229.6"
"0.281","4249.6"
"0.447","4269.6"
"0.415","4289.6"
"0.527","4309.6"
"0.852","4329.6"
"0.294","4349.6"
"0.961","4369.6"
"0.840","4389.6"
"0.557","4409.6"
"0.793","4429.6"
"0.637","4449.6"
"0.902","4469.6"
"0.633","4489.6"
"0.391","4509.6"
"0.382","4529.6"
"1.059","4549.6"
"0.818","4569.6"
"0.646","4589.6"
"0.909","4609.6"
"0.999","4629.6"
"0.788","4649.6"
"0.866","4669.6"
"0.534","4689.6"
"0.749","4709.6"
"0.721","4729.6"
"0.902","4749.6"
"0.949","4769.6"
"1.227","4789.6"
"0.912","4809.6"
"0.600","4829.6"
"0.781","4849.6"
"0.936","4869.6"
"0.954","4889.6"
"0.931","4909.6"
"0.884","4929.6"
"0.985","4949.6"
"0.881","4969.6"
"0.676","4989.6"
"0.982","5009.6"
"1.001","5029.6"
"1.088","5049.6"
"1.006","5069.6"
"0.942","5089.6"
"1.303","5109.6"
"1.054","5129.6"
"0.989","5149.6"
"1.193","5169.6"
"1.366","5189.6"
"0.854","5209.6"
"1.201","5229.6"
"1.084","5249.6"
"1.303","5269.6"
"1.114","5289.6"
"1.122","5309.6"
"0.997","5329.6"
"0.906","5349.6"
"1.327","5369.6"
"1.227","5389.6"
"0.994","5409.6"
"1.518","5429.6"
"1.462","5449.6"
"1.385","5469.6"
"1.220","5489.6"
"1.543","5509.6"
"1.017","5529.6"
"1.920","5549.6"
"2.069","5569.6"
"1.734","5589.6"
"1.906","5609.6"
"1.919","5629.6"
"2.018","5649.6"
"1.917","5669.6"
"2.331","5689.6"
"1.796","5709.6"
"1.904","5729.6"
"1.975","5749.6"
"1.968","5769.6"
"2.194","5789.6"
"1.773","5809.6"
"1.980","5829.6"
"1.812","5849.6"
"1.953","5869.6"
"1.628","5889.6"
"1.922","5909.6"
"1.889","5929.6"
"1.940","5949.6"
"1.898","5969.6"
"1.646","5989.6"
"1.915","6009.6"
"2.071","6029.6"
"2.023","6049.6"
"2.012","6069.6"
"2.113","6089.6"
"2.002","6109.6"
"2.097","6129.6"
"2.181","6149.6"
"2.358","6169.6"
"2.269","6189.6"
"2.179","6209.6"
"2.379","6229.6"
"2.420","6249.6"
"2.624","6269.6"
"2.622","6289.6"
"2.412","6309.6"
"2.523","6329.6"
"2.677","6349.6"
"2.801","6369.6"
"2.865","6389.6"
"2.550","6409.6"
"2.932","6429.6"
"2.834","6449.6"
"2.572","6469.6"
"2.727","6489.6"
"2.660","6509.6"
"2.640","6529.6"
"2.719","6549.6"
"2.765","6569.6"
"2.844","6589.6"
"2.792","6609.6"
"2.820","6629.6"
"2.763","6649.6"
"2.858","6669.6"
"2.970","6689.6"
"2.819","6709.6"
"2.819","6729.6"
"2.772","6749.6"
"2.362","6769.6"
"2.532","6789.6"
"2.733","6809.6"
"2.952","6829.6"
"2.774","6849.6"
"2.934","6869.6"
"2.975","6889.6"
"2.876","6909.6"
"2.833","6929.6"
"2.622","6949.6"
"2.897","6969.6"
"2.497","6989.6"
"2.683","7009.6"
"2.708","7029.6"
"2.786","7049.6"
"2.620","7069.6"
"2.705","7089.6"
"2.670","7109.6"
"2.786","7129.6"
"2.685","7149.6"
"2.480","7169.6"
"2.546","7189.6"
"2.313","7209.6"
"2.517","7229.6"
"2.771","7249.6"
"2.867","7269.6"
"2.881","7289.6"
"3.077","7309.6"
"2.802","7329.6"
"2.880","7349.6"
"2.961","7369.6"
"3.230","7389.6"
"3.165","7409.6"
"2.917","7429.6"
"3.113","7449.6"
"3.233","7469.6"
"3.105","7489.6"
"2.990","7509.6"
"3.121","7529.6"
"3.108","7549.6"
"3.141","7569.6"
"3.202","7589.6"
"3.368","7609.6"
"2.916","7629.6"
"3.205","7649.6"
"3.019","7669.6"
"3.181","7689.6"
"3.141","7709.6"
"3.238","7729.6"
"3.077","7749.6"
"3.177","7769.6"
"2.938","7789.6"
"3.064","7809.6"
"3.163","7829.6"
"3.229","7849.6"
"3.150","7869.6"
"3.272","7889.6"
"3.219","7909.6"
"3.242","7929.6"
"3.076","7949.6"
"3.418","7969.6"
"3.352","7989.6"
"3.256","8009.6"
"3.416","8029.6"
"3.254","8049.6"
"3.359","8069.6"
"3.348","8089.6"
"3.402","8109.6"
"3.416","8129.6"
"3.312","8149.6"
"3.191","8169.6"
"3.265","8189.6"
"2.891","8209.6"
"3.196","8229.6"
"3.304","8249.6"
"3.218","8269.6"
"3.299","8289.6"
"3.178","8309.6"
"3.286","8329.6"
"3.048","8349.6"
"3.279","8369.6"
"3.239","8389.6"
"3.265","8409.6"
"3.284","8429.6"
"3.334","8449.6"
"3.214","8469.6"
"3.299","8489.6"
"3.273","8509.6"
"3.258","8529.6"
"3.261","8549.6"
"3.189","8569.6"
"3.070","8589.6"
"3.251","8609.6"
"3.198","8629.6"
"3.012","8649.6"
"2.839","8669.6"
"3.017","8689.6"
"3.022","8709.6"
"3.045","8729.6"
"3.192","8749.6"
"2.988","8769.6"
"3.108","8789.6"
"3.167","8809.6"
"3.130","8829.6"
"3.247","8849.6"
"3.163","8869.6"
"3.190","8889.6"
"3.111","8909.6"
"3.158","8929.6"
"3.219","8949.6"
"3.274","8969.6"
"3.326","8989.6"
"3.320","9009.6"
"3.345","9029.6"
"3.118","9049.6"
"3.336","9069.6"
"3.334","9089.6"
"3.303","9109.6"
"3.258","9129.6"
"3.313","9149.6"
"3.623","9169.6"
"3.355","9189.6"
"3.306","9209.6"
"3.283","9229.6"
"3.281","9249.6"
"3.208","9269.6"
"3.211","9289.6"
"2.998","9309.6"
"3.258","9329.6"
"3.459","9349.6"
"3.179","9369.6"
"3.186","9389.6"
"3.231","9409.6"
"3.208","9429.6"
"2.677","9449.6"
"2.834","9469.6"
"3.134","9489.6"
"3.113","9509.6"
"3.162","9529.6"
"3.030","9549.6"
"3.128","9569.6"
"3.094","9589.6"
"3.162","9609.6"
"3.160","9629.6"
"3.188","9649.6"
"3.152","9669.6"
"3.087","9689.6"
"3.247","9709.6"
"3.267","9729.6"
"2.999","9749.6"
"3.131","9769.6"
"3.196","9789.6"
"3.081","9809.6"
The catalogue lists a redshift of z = 0.393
